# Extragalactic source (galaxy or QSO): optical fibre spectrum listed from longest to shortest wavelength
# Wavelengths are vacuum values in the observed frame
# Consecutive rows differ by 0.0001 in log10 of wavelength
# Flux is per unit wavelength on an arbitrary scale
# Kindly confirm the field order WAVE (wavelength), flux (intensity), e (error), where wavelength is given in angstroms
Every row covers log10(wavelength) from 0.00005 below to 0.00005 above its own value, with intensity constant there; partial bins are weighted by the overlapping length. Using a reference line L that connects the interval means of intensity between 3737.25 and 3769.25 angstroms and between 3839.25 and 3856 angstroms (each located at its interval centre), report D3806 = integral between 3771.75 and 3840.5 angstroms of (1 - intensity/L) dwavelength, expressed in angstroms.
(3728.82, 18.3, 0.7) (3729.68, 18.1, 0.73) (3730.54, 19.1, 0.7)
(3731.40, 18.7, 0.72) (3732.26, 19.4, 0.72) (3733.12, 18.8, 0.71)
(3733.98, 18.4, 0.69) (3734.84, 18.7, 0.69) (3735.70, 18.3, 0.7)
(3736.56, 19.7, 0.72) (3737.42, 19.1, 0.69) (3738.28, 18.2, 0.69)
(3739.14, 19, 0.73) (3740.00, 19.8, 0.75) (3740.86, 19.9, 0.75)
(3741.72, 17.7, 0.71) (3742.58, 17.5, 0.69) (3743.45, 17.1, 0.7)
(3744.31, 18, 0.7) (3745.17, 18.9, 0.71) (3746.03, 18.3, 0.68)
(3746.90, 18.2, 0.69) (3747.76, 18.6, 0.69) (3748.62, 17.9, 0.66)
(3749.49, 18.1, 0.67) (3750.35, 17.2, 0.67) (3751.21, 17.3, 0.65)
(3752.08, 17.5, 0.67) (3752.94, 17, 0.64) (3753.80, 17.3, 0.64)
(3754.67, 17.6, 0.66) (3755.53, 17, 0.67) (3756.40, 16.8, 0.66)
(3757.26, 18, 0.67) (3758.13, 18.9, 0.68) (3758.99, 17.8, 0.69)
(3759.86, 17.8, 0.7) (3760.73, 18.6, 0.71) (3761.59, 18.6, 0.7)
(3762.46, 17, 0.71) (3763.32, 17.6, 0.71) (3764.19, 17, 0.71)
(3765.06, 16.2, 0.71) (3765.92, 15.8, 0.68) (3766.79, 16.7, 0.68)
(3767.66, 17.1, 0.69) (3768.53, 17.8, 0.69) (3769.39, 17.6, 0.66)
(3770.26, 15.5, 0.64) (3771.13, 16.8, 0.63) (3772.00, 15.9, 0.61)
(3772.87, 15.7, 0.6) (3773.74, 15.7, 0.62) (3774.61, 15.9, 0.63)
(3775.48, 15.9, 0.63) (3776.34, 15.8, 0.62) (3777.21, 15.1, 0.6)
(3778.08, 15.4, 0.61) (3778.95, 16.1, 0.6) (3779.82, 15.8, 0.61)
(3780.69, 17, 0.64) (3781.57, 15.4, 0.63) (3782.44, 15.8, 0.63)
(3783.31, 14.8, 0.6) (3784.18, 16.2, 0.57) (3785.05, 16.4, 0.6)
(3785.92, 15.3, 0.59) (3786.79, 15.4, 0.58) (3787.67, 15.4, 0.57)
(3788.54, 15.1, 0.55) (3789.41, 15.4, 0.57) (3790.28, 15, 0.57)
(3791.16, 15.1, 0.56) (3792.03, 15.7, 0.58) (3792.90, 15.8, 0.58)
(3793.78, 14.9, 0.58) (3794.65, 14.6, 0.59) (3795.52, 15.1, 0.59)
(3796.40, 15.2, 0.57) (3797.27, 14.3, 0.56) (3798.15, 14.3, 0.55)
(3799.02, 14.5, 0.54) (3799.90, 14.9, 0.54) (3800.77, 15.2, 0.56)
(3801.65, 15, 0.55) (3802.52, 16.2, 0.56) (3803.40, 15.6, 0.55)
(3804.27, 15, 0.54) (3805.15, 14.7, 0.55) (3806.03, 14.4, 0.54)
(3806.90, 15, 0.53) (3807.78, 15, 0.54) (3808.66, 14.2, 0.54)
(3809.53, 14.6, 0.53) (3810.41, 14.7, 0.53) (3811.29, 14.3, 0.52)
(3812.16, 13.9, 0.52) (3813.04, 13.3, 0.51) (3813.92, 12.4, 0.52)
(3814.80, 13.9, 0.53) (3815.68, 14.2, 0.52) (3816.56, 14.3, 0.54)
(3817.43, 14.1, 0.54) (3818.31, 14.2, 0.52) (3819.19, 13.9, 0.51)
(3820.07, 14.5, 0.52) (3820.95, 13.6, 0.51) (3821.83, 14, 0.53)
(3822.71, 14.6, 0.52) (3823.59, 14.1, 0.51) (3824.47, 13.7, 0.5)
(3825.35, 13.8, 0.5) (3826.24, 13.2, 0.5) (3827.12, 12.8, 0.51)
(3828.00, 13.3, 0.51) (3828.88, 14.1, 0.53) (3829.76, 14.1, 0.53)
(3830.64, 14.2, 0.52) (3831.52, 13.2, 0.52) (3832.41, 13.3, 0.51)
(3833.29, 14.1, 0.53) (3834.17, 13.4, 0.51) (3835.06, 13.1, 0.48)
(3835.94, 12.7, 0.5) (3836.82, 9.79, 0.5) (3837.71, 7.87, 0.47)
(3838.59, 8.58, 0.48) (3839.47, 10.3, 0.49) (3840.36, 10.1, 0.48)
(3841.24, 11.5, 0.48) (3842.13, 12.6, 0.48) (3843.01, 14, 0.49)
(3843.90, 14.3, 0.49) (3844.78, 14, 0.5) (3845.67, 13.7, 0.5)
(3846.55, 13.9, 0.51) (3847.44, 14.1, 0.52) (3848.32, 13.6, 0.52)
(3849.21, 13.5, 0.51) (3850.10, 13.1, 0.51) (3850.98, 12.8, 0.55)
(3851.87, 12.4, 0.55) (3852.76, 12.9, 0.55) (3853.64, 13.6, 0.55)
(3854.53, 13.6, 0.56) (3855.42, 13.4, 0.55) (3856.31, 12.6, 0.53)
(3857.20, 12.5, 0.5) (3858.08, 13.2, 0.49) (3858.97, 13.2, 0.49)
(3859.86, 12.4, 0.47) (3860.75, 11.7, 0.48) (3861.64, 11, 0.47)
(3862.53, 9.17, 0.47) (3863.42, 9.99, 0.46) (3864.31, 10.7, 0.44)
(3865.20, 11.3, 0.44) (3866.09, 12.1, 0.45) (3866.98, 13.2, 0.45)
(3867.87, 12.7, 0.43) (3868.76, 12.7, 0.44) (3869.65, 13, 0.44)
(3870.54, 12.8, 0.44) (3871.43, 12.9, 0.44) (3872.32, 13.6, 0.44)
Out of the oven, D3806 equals 3.65 angstroms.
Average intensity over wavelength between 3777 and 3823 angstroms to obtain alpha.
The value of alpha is 14.9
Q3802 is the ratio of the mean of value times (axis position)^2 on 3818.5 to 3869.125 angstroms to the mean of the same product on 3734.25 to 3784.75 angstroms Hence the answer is 0.77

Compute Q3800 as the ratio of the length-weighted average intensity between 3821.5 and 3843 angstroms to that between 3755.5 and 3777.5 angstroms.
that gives 0.7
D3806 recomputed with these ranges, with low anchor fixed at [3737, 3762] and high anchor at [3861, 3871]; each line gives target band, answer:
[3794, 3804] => 0.2 angstroms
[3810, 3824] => 0.4 angstroms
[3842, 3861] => -1.2 angstroms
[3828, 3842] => 1.4 angstroms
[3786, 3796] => 0.4 angstroms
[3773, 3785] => 0.5 angstroms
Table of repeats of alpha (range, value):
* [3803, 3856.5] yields 13.4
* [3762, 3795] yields 15.9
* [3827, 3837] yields 13.3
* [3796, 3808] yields 14.9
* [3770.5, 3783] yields 15.9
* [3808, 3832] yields 13.9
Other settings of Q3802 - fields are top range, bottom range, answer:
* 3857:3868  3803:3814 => 0.84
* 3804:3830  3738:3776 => 0.83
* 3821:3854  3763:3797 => 0.84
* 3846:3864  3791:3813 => 0.87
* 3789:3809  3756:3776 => 0.90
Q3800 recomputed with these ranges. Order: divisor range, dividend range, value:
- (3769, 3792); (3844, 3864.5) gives 0.81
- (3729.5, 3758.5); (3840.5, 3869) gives 0.69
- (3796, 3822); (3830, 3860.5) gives 0.88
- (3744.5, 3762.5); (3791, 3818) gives 0.82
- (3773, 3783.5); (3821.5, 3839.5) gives 0.81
